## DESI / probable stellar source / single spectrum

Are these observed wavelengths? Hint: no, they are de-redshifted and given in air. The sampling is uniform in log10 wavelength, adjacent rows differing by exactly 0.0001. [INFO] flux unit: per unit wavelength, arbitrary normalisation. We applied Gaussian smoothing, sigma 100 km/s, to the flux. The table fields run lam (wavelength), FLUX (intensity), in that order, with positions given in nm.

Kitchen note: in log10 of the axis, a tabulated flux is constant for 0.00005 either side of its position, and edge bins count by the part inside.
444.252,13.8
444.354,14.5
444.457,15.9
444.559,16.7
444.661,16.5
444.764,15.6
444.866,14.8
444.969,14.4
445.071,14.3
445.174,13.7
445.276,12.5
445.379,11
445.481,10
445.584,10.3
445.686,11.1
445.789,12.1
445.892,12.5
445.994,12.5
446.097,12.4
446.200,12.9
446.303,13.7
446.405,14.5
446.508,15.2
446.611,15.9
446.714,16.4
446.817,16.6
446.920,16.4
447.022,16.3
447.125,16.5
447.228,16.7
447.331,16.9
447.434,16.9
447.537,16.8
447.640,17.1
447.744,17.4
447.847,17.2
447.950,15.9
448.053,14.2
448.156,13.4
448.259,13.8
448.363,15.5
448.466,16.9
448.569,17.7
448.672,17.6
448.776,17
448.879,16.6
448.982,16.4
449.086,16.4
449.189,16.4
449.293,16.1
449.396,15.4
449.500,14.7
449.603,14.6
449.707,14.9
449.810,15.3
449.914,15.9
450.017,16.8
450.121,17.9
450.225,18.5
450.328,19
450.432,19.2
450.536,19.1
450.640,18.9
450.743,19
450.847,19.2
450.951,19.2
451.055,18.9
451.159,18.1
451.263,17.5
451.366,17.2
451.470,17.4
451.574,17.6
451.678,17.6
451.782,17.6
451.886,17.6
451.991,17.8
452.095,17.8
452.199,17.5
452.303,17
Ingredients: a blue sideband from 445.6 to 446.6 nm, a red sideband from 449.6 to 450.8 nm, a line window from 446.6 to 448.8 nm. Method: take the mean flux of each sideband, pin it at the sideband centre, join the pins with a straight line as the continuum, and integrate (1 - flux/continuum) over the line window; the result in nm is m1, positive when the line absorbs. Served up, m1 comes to -0.235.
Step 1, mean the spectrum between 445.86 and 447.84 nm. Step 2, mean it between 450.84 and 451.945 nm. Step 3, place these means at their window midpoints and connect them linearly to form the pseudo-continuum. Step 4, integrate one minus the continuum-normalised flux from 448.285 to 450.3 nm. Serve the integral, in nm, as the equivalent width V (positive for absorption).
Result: 0.056 nm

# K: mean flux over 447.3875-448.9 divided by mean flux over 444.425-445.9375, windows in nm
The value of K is 1.21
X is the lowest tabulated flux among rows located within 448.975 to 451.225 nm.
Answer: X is 14.6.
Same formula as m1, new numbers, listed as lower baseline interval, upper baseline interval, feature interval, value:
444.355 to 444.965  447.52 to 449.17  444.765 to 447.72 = 0.29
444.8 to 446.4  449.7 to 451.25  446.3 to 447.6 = -0.19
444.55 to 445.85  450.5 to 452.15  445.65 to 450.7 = -0.10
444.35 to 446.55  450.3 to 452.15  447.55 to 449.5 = -0.02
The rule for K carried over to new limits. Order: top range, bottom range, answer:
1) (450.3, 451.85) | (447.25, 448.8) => 1.13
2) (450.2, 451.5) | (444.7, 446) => 1.46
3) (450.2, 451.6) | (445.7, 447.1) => 1.29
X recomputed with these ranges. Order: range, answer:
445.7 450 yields 12.1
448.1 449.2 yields 13.4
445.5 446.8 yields 10.3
